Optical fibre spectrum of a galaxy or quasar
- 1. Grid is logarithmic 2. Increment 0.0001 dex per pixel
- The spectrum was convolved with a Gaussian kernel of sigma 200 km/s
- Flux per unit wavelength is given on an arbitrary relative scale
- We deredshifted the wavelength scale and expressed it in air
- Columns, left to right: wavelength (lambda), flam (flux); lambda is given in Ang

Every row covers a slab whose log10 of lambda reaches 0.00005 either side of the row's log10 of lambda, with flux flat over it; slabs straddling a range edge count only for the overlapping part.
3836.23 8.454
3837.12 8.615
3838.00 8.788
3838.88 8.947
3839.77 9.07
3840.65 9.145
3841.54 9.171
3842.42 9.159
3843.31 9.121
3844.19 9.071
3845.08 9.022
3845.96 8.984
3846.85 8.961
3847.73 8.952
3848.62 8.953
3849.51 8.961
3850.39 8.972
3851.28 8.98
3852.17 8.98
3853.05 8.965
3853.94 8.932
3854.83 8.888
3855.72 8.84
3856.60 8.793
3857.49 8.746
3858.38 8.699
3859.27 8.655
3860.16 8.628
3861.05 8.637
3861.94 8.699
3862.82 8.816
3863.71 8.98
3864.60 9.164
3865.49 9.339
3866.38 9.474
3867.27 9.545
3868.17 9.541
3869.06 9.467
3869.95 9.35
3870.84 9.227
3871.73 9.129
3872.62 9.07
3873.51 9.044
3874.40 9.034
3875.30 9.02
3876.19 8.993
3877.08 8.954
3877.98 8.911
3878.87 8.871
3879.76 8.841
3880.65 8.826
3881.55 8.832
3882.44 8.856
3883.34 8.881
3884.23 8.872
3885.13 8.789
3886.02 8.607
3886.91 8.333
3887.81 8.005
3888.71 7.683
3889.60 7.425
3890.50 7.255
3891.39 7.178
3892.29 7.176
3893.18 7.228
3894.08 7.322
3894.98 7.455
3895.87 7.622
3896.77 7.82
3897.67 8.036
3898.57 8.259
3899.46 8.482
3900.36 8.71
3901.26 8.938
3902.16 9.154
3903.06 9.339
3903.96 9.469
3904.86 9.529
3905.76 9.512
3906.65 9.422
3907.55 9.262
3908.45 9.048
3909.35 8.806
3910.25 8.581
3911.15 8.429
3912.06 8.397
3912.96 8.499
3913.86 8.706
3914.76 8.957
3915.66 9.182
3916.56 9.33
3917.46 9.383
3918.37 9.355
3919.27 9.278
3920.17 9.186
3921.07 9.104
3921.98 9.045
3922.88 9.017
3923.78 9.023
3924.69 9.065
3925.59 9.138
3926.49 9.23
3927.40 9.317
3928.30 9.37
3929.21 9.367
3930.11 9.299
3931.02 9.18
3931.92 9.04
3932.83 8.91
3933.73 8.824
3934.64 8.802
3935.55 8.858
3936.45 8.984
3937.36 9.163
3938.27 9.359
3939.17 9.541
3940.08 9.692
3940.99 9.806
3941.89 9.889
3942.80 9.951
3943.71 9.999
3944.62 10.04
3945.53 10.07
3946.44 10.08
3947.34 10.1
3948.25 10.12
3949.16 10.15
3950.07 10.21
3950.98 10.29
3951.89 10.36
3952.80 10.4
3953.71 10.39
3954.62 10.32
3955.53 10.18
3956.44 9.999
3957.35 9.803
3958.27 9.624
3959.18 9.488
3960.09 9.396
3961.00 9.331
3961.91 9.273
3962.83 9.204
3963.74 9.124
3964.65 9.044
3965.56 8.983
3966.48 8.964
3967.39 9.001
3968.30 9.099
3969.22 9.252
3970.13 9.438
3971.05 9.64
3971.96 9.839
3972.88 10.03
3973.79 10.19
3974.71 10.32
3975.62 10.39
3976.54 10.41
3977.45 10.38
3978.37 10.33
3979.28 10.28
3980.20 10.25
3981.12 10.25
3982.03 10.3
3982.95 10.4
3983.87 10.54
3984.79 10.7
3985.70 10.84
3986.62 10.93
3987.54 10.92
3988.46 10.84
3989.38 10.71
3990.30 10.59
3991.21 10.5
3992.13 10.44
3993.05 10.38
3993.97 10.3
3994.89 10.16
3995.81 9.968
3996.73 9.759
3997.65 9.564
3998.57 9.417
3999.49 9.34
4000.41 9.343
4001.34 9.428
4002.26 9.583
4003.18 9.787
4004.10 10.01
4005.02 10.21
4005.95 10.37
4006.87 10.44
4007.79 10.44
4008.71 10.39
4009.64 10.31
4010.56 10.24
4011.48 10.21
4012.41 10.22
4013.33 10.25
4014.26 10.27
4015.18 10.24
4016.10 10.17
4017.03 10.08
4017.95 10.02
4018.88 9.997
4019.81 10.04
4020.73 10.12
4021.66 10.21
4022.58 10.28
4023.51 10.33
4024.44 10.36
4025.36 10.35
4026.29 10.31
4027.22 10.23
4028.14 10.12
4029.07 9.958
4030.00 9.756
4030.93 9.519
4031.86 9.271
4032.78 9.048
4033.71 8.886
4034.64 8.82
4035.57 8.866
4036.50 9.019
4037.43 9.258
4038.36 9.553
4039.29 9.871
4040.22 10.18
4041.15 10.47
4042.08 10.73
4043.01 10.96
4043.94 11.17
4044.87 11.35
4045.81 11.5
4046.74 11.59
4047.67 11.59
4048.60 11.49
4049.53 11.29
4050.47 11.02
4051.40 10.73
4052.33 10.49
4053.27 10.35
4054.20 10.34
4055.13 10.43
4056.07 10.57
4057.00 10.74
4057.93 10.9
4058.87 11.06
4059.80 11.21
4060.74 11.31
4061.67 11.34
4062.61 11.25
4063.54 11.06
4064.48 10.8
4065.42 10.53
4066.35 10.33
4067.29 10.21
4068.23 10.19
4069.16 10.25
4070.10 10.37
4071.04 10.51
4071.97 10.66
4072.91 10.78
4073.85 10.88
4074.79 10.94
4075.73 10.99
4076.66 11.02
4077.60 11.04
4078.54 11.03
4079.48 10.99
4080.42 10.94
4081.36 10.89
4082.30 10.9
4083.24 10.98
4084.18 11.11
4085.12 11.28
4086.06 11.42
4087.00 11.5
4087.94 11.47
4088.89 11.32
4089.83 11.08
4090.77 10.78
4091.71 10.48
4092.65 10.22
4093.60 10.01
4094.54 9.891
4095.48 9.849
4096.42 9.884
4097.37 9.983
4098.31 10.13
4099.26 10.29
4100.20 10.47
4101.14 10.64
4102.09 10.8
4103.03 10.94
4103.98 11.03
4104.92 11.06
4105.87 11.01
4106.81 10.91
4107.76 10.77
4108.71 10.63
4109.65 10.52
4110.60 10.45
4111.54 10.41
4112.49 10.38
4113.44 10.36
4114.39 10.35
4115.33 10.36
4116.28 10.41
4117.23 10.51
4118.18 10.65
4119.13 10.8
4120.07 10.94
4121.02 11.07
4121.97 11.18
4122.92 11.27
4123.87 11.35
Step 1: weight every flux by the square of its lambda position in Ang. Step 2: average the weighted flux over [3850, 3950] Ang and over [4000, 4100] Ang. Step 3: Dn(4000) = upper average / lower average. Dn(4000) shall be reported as 1.26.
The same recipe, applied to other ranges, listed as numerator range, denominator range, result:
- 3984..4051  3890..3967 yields 1.17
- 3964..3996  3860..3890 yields 1.20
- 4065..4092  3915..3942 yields 1.27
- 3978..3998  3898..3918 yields 1.21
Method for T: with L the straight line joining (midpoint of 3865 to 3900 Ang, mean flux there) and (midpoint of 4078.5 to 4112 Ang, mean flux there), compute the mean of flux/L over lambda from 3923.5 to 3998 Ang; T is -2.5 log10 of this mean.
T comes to -0.06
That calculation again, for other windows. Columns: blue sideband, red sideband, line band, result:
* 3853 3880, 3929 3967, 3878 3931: 0.072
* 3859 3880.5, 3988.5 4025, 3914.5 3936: 0.041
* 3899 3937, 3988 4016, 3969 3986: -0.043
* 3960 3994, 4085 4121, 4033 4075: -0.017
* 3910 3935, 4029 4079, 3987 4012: -0.025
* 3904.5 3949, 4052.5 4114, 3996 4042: 0.024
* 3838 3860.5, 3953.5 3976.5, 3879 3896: 0.135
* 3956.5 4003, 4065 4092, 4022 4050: 0.027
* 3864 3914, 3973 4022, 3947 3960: -0.054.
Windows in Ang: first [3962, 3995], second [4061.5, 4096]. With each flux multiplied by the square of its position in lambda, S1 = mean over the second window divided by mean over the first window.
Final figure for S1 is 1.13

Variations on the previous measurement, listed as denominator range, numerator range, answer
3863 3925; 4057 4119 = 1.35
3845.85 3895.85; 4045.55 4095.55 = 1.38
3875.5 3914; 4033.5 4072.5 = 1.35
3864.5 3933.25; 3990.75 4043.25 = 1.20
